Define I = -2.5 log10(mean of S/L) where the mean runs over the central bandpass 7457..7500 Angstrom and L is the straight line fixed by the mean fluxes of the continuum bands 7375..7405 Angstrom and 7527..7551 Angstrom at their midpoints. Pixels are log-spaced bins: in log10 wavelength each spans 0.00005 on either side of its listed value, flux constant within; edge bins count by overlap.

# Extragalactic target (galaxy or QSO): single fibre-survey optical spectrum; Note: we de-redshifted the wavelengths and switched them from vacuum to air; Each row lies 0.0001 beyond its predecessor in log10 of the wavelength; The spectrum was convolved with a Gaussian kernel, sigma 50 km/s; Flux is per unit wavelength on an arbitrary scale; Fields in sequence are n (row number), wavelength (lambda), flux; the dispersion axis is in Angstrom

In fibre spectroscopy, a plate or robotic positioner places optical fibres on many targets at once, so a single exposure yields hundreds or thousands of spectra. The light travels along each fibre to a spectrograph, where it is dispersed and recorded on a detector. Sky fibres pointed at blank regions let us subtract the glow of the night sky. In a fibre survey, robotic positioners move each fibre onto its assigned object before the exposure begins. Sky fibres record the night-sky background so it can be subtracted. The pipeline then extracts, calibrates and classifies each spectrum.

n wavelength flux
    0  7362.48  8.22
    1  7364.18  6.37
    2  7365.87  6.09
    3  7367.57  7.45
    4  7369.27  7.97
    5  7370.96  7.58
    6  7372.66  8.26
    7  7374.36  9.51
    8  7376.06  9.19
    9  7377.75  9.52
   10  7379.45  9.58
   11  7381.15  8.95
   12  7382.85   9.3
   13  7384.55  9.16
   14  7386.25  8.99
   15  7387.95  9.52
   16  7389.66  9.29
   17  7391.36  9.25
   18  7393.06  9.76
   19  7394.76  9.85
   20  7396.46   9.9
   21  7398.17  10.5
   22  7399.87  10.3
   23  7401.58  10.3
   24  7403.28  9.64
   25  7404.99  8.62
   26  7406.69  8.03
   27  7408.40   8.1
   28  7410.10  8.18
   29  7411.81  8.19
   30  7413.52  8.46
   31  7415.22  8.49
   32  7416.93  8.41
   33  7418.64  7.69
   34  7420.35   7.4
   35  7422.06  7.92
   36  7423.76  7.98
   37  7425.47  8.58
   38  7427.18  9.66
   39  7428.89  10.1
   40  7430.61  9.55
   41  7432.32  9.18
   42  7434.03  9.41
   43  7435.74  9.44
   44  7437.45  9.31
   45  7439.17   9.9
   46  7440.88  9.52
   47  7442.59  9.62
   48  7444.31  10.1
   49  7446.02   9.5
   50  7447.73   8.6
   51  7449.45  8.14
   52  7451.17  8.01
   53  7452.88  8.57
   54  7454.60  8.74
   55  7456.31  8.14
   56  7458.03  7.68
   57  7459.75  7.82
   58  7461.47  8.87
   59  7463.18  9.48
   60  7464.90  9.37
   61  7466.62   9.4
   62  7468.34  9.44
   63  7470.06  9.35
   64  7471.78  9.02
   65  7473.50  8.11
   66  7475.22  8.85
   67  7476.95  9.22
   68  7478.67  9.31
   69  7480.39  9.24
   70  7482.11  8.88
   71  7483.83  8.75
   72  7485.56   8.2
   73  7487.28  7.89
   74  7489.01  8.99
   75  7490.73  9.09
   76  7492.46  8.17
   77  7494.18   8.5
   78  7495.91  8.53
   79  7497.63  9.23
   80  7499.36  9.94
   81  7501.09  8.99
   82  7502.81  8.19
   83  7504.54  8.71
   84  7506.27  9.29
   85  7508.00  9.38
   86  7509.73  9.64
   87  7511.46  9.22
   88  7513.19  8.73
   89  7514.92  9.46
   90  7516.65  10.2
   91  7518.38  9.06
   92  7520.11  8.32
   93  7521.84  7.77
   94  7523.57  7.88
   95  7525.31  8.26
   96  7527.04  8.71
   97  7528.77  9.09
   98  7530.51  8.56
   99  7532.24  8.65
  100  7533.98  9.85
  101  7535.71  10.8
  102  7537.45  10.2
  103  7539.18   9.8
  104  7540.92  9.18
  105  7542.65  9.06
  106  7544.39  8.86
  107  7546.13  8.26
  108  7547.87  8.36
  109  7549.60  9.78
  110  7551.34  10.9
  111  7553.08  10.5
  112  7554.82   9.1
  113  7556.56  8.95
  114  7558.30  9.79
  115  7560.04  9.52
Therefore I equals 0.066 mag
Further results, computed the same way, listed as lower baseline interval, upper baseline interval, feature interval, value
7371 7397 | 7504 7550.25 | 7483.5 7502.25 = 0.05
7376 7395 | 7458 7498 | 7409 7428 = 0.11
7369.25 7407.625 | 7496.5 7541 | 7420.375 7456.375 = 0.02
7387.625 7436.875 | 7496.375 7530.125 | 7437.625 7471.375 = 0.00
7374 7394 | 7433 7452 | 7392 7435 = 0.04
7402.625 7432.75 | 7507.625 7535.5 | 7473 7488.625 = 0.01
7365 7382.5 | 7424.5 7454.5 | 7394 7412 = -0.06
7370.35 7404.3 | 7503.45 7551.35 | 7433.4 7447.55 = -0.03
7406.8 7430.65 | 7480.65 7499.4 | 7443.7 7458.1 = -0.01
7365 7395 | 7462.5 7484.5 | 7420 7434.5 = 0.01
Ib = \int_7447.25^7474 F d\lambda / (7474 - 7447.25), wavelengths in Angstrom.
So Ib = 8.68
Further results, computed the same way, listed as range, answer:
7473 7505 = 8.79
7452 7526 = 8.84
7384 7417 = 9.16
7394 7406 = 9.85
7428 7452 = 9.31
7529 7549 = 9.24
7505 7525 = 8.97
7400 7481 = 8.88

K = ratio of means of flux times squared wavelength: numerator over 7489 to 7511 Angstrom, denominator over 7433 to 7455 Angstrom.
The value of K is 1.00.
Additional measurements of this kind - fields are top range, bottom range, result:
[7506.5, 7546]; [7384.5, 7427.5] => 1.06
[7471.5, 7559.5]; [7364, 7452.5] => 1.05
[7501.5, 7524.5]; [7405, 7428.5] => 1.10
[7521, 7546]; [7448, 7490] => 1.05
